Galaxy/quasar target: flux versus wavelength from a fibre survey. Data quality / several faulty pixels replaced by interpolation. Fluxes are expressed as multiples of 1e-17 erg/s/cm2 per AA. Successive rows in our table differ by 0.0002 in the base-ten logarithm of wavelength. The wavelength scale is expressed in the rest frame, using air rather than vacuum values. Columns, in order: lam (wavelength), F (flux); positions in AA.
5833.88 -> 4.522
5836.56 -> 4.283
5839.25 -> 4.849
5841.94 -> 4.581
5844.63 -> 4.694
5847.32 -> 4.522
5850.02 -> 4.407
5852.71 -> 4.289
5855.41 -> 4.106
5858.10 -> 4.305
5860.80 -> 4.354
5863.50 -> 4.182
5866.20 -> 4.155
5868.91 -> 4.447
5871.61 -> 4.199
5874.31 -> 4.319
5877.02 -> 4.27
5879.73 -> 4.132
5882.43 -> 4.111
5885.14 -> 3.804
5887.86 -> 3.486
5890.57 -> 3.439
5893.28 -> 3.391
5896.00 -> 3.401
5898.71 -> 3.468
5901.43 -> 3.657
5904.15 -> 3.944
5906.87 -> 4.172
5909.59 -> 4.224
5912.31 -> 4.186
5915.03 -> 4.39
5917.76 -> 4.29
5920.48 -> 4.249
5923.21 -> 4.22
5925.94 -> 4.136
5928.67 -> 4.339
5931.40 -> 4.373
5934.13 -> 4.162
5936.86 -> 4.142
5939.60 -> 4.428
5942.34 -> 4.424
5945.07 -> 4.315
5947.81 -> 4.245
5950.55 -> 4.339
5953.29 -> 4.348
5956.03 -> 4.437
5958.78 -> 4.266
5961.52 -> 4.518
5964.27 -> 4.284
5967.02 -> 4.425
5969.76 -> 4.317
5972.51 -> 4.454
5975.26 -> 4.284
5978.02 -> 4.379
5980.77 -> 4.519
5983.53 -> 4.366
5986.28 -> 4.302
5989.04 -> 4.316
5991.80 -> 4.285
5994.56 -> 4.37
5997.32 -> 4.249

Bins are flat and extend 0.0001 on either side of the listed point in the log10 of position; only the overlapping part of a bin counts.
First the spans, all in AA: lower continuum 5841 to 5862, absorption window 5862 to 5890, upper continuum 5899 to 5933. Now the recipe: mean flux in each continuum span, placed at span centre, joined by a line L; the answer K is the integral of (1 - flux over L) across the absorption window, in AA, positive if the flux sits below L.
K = 1.4 AA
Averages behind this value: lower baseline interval 4.4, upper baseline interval 4.16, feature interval 4.09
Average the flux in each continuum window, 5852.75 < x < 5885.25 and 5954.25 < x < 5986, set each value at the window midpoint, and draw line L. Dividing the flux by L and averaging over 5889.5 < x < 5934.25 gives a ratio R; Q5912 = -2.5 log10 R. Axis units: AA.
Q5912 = 0.075 mag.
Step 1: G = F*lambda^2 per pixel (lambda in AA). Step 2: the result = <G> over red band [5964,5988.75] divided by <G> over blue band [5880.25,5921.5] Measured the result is 1.2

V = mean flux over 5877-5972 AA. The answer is 4.13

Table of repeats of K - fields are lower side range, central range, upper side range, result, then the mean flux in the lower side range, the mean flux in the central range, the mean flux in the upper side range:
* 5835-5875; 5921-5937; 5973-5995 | 0.5 AA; 4.38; 4.24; 4.35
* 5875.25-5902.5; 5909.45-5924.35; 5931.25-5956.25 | -0.9 AA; 3.72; 4.26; 4.31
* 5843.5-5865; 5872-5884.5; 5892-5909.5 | -0.5 AA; 4.35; 4.19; 3.71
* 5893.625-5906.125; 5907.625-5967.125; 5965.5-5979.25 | -4.4 AA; 3.63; 4.3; 4.37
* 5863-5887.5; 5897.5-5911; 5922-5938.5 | 0.9 AA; 4.15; 3.9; 4.23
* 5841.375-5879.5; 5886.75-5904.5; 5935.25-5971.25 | 3.4 AA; 4.33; 3.52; 4.34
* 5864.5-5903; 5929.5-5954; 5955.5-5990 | -0.6 AA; 3.88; 4.31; 4.37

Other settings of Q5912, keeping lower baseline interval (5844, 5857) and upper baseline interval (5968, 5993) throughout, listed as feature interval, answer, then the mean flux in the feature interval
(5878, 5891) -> 0.14 mag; 3.83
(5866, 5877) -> 0.02 mag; 4.29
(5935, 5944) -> 0.01 mag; 4.32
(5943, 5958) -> 0.01 mag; 4.34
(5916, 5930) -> 0.03 mag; 4.25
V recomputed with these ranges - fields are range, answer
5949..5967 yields 4.37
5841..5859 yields 4.41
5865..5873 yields 4.27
